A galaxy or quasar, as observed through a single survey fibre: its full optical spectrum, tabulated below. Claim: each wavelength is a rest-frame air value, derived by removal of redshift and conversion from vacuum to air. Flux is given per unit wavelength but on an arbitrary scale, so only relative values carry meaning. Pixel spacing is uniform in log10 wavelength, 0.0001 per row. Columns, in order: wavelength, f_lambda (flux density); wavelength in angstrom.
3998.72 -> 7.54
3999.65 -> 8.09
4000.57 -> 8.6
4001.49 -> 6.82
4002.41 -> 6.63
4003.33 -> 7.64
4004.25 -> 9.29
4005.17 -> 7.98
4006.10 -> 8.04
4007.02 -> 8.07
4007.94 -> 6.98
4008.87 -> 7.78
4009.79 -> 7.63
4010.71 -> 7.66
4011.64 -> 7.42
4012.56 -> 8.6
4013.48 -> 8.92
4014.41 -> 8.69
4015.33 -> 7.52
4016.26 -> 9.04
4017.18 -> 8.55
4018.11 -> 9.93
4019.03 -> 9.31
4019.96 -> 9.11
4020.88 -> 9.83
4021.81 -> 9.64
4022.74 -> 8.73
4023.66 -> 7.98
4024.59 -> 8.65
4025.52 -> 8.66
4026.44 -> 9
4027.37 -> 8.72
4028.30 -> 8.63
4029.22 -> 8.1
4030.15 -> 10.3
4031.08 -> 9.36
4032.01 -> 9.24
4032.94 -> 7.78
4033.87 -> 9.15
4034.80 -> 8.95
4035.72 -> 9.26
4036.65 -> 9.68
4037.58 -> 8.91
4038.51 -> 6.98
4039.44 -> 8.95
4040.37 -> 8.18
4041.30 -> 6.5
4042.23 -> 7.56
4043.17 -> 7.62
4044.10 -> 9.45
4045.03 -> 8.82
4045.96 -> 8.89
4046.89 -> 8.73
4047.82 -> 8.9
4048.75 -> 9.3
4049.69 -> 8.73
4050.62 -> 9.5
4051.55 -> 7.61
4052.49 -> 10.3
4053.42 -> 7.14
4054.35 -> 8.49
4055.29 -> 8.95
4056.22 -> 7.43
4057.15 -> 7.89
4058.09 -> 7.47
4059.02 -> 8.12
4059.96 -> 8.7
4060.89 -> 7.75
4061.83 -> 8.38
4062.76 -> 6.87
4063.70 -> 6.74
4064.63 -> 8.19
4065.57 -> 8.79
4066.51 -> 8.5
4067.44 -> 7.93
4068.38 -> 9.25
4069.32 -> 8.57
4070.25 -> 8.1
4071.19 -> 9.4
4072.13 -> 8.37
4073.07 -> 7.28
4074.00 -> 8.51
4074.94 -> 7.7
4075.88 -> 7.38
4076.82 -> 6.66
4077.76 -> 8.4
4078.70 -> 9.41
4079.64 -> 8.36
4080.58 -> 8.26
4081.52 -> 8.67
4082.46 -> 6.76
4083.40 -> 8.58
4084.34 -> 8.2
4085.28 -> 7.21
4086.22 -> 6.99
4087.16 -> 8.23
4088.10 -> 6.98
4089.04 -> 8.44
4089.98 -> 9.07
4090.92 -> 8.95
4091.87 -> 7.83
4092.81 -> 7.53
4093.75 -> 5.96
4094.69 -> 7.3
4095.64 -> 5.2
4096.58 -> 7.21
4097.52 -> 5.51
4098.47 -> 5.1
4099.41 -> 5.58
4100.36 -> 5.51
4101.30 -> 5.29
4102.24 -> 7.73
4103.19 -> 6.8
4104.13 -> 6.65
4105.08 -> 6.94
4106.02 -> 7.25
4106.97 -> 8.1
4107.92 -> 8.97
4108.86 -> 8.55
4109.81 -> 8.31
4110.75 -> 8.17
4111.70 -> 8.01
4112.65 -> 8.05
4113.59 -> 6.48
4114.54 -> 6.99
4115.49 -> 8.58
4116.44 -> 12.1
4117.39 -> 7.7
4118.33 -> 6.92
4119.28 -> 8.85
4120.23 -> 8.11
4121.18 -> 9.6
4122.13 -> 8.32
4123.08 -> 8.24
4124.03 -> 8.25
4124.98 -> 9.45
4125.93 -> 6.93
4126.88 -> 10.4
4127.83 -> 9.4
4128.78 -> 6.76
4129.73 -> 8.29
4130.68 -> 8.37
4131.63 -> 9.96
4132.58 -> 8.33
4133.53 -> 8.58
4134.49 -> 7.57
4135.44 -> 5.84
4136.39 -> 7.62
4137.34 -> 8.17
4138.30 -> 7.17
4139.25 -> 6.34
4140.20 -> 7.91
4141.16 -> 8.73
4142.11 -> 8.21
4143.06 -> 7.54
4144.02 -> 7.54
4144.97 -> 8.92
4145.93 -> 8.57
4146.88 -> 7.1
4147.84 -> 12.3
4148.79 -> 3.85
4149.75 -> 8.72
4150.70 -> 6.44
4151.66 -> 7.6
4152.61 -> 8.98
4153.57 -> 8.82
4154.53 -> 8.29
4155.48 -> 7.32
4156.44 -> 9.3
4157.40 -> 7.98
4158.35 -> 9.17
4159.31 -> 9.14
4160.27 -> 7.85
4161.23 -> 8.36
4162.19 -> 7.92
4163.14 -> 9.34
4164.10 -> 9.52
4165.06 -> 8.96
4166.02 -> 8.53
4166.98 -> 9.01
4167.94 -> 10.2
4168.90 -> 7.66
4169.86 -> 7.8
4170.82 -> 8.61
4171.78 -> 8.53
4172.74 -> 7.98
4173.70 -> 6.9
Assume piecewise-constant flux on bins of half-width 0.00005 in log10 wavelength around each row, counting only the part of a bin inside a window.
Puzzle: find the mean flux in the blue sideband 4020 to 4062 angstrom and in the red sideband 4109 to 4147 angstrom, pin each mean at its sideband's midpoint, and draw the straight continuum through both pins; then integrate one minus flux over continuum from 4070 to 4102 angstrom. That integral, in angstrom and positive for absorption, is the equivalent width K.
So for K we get 3.5 angstrom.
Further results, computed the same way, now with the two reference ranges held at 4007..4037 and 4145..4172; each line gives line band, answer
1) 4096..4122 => 3.1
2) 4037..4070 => 1.3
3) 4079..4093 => 0.9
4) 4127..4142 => 0.8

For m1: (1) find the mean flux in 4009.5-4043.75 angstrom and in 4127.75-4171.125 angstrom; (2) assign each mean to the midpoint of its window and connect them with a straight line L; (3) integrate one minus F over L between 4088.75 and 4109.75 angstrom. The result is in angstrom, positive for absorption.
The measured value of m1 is 3.27 angstrom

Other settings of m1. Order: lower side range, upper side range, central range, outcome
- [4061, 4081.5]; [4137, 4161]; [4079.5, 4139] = 2.6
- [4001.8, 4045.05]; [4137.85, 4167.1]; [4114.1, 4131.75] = -0.6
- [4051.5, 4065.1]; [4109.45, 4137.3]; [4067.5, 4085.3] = -0.2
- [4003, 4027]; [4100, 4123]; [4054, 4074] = 0.0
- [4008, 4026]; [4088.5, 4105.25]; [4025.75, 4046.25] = -1.2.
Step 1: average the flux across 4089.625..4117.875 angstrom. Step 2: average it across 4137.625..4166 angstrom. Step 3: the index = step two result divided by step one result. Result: 1.11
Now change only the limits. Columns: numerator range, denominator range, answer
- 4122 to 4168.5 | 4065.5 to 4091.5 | 1.02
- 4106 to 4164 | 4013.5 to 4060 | 0.95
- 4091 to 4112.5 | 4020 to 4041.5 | 0.80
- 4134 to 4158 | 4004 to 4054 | 0.92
